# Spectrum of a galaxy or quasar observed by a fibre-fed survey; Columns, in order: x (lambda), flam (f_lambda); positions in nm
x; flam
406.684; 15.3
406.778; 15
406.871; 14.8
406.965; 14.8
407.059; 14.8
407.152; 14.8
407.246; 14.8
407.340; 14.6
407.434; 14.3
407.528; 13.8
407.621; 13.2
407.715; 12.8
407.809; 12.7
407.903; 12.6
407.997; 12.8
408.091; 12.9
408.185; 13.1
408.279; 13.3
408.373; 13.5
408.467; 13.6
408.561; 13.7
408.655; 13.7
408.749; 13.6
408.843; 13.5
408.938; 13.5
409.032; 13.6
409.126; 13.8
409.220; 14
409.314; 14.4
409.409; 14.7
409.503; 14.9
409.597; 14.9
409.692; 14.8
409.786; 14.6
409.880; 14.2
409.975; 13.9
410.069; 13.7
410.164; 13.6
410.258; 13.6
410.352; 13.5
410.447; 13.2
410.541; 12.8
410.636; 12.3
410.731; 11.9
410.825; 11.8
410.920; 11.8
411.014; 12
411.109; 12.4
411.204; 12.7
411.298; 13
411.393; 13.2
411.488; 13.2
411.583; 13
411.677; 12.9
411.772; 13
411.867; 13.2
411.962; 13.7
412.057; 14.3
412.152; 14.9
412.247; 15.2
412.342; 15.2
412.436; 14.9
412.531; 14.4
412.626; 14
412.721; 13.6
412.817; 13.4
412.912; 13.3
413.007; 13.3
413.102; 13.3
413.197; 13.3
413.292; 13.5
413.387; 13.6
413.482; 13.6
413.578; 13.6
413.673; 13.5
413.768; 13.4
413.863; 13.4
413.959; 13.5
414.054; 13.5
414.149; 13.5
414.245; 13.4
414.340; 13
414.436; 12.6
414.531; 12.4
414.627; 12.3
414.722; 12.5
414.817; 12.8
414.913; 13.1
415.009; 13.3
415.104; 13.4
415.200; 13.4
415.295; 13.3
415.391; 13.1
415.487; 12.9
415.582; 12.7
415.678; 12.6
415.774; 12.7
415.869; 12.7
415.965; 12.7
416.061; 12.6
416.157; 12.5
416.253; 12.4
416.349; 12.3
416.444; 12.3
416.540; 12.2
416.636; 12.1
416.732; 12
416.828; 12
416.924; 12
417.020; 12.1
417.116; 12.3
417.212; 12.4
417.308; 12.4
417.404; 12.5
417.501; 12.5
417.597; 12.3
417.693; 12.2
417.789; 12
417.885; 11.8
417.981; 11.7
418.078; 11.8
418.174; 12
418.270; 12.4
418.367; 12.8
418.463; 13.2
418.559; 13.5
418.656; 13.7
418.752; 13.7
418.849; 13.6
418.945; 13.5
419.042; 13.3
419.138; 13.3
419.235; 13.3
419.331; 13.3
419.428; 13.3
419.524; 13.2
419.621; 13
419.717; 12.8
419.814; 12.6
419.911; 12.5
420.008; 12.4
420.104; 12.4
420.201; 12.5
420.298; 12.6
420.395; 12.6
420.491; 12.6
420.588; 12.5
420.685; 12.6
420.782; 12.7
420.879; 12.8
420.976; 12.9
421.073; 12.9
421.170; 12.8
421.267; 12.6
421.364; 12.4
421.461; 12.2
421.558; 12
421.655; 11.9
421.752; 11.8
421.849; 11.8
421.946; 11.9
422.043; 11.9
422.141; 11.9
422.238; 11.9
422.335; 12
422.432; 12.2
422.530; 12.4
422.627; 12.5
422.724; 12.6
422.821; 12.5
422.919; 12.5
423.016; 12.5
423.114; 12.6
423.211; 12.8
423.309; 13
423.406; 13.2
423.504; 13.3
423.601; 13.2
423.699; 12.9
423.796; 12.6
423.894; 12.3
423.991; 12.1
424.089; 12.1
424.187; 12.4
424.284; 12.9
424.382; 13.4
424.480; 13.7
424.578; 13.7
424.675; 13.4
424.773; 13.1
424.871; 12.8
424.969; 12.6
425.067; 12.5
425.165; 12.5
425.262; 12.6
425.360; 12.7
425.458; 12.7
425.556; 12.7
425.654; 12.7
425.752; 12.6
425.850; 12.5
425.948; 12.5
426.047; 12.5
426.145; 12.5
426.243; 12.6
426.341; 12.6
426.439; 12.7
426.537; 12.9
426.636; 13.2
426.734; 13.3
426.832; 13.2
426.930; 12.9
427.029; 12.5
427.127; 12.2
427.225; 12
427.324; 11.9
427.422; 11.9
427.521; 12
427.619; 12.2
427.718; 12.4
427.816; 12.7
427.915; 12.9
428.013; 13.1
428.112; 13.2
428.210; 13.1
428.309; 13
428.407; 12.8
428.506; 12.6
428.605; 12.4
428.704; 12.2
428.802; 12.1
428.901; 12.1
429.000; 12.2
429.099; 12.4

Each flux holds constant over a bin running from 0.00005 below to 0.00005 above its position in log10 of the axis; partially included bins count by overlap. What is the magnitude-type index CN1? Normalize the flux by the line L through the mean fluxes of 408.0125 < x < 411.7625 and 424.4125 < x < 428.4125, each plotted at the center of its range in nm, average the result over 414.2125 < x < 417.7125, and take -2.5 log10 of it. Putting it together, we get 0.05 mag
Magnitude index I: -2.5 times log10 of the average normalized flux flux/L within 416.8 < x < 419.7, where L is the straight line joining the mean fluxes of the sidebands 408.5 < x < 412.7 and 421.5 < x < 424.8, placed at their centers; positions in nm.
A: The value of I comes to 0.02 mag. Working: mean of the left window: 13.6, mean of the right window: 12.6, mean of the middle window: 12.7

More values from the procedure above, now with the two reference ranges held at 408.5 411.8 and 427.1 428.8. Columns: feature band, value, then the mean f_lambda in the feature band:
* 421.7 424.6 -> 0.02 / 12.5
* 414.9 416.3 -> 0.02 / 12.9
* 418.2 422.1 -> 0.01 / 12.7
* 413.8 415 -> 0.02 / 13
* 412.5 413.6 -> -0.02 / 13.6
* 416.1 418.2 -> 0.08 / 12.2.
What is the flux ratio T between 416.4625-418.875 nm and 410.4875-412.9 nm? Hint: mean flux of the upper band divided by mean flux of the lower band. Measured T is 0.93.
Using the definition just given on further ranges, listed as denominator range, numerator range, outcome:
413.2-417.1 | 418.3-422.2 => 0.99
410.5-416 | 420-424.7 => 0.95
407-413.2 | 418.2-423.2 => 0.93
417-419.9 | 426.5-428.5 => 0.99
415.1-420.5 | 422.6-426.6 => 1.01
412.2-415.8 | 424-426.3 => 0.95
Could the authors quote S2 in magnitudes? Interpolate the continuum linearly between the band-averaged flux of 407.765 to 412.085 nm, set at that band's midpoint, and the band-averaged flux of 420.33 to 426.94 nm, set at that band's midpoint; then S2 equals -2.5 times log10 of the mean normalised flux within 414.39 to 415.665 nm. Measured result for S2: 0.02 mag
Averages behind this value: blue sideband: 13.4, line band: 12.9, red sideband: 12.6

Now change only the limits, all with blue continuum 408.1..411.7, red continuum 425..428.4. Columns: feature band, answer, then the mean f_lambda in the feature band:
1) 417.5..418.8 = 0.04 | 12.6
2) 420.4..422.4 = 0.05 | 12.3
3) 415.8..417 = 0.07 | 12.3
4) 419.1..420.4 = 0.01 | 12.8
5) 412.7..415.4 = 0.00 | 13.2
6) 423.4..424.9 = -0.02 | 12.9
